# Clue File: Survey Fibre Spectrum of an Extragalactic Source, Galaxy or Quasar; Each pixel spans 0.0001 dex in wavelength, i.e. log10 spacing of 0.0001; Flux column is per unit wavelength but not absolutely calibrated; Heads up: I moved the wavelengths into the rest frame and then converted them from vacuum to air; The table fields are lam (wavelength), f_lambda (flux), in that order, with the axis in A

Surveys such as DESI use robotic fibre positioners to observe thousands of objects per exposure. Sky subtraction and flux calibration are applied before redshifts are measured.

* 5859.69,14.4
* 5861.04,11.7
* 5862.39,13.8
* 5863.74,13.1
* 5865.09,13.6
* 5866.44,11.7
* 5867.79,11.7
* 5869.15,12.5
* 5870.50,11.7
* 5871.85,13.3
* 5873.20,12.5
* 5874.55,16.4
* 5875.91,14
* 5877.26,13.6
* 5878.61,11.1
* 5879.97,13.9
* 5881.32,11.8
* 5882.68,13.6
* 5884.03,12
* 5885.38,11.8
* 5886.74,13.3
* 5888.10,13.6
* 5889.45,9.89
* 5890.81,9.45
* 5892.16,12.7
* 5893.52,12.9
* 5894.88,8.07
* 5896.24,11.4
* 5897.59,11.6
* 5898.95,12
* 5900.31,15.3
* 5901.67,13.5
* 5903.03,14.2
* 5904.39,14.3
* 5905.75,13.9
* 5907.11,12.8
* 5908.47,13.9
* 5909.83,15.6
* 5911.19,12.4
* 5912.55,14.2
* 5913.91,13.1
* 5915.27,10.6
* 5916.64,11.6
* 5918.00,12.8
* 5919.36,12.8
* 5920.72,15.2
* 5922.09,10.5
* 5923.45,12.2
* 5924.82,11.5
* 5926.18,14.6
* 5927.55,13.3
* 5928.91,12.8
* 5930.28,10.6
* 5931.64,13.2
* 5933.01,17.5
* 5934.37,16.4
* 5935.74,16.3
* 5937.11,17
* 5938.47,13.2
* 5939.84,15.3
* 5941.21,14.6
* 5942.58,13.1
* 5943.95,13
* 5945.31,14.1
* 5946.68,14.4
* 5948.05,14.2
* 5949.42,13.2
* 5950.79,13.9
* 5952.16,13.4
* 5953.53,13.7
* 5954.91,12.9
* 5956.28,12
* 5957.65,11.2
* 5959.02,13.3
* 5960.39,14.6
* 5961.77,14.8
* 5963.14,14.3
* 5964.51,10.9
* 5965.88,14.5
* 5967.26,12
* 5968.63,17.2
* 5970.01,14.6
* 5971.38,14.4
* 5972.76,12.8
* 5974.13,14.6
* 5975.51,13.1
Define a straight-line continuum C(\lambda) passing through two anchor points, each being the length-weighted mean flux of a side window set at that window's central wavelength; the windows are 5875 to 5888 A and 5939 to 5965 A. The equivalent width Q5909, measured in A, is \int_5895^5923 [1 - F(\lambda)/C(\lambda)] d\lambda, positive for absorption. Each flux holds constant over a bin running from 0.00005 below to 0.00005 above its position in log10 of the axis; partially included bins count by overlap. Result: 0.34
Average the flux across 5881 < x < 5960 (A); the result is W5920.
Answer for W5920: 13.1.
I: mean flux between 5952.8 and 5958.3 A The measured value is 12.5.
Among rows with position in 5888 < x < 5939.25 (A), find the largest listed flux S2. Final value 17.5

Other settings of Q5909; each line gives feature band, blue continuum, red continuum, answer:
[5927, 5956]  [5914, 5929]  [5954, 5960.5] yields -3.4 A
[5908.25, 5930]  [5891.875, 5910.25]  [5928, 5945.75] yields 1.3 A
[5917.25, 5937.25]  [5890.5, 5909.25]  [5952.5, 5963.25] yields -1.1 A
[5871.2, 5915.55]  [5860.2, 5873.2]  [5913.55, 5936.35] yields 0.2 A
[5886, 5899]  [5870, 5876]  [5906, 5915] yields 2.0 A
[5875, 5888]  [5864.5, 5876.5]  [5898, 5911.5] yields 0.4 A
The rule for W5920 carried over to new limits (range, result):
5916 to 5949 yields 13.8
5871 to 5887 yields 13.1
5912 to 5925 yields 12.5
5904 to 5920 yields 13.1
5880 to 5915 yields 12.7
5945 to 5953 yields 13.9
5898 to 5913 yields 13.8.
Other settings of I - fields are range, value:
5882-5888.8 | 12.9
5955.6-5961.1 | 12.8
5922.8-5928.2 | 12.9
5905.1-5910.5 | 14.1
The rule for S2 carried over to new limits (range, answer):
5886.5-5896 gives 13.6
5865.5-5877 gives 16.4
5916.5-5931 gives 15.2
